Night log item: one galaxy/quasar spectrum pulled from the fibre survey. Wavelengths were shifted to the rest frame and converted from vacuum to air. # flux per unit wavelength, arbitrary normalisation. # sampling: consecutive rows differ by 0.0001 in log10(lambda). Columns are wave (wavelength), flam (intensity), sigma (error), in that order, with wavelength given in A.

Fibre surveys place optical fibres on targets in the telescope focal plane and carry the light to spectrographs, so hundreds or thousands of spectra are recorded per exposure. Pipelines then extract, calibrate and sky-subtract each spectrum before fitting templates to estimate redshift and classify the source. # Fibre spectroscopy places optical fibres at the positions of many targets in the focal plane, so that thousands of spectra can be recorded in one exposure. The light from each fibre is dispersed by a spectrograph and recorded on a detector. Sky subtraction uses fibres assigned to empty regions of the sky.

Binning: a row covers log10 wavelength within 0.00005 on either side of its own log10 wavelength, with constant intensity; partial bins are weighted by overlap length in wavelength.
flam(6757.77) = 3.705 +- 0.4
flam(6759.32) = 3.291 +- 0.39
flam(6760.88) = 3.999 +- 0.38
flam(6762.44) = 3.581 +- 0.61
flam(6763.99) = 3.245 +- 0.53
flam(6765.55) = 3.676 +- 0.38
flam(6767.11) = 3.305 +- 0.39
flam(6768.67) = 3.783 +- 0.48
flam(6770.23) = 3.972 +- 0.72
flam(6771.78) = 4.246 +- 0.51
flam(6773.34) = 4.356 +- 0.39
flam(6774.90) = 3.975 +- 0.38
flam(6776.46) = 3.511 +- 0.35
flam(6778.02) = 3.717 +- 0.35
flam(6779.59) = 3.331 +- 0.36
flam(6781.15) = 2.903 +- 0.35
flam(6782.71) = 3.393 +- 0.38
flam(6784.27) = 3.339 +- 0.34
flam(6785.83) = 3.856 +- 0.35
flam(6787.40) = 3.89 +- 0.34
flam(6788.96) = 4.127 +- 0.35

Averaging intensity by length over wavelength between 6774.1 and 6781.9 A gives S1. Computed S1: 3.49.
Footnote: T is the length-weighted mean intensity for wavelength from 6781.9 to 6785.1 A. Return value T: 3.38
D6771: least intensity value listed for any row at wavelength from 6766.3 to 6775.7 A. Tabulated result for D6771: 3.305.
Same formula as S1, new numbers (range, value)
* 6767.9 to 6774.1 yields 4.09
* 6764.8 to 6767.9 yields 3.49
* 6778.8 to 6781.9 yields 3.11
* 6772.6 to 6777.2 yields 3.95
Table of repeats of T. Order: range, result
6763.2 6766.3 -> 3.46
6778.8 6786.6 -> 3.36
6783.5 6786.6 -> 3.6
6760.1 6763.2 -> 3.79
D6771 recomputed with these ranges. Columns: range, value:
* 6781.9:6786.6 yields 3.339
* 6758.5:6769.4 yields 3.245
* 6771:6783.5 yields 2.903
